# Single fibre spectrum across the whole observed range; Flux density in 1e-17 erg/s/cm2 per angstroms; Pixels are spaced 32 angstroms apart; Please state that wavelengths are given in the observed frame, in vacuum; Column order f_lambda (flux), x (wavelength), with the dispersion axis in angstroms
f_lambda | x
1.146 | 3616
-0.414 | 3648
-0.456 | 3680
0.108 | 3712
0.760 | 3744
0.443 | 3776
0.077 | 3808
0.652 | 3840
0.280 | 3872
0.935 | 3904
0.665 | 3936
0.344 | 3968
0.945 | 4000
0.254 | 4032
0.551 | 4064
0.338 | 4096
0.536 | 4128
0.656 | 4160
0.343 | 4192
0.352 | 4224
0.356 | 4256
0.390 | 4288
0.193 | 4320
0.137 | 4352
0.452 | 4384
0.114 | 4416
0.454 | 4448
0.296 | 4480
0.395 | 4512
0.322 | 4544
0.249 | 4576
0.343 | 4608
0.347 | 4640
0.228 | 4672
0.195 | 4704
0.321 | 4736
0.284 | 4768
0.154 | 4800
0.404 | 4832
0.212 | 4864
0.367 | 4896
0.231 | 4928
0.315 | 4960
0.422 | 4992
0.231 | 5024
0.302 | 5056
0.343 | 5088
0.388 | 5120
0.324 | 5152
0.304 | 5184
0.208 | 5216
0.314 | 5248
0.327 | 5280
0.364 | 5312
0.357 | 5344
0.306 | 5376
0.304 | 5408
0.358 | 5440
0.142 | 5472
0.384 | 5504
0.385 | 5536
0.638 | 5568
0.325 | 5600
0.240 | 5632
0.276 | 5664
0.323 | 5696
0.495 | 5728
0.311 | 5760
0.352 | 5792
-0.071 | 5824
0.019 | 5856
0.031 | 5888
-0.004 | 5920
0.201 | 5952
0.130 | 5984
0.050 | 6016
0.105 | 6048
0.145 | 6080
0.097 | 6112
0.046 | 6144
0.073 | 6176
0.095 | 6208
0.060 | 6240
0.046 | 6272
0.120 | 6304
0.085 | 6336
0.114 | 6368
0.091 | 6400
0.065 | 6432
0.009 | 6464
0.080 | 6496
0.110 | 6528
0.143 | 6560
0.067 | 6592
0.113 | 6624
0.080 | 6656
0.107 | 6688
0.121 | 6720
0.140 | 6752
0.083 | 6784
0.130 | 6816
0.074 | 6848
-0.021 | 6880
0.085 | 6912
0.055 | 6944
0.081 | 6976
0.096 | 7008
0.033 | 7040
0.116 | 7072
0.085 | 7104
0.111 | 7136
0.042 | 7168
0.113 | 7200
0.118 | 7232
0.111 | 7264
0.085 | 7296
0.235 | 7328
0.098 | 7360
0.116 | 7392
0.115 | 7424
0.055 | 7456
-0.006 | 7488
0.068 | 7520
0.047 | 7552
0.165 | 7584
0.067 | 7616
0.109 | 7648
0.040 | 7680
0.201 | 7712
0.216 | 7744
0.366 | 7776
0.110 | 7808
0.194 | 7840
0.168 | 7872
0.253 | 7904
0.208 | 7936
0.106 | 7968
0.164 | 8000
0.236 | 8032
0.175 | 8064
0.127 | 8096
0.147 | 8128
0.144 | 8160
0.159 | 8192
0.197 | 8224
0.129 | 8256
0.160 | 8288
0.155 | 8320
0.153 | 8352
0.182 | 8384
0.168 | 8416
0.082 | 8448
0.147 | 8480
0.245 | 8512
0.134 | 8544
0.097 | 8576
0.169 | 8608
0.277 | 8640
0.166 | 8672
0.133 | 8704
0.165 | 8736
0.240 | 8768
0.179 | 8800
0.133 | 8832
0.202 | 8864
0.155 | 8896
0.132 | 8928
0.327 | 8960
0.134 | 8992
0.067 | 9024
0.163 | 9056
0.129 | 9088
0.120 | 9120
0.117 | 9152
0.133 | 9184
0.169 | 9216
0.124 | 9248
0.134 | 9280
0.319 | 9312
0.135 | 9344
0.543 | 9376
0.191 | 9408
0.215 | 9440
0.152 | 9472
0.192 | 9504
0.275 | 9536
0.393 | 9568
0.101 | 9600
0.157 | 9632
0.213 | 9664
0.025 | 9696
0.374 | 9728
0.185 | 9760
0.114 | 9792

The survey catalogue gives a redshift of 1.082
